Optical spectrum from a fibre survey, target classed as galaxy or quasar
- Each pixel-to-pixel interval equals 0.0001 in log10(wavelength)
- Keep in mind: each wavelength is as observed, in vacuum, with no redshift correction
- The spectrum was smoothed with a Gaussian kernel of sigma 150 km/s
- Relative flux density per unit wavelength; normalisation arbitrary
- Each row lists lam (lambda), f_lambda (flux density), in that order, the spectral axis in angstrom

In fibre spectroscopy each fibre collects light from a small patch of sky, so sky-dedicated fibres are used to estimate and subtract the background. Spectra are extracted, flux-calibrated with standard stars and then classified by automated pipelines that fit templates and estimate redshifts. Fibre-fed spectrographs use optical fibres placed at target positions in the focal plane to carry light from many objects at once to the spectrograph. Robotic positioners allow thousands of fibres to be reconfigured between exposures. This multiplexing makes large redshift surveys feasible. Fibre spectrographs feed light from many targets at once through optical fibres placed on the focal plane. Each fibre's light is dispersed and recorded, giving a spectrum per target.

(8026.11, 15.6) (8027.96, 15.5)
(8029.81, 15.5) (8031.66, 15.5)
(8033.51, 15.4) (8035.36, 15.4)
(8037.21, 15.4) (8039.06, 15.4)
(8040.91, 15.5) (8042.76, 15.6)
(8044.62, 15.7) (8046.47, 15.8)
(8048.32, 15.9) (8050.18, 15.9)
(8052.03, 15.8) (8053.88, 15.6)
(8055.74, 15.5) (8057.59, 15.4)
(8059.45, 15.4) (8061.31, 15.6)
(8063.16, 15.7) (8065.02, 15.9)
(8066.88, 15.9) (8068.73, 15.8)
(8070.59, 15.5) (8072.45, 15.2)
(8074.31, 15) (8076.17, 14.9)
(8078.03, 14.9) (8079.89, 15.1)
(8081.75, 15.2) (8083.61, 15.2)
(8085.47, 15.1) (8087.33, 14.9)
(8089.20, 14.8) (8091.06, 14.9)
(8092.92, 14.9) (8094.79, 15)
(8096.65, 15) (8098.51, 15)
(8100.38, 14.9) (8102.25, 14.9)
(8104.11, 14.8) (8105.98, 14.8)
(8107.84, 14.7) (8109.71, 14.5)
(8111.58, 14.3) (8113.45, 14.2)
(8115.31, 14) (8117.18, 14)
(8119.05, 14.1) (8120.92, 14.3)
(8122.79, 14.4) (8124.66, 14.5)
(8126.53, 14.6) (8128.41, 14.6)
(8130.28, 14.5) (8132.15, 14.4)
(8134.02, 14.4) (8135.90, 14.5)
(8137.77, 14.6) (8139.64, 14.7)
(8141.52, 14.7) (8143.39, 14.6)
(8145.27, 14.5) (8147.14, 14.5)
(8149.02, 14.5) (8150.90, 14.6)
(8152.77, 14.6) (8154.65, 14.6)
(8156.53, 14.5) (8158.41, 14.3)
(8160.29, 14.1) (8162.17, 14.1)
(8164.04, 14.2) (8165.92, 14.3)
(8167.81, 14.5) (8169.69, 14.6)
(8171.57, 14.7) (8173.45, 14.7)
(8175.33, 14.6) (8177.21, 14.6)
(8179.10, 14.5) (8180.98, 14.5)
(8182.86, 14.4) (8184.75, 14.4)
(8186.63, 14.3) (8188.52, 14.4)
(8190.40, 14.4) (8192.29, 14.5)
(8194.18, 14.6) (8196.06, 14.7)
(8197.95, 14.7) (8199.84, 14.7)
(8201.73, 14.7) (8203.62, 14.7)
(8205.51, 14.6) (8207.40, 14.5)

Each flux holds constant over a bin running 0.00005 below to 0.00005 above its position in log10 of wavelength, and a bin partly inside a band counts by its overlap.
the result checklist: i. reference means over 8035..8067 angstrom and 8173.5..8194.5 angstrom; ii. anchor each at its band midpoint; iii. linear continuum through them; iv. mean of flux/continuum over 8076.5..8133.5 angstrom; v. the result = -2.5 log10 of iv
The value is 0.03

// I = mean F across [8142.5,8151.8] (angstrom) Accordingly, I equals 14.5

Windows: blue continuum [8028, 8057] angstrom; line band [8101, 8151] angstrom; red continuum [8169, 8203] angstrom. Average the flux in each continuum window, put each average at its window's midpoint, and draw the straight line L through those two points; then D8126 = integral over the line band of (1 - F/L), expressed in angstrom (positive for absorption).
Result 1.7 angstrom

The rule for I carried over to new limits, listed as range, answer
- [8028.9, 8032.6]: 15.5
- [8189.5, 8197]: 14.6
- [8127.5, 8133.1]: 14.5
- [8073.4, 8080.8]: 15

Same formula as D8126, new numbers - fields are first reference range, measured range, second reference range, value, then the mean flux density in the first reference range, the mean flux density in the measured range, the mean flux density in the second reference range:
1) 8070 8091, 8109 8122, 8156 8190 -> 0.55 angstrom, 15.1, 14.2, 14.4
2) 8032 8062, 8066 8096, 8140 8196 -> 0.25 angstrom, 15.6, 15.1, 14.5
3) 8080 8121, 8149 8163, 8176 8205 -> 0.19 angstrom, 14.7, 14.4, 14.5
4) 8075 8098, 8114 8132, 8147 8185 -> 0.51 angstrom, 15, 14.3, 14.5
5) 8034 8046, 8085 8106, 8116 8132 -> -0.23 angstrom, 15.5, 14.9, 14.4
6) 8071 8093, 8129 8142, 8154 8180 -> 0.11 angstrom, 15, 14.5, 14.4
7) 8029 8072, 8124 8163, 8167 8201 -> 0.98 angstrom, 15.6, 14.5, 14.5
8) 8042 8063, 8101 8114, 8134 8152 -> 0.33 angstrom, 15.7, 14.6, 14.6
